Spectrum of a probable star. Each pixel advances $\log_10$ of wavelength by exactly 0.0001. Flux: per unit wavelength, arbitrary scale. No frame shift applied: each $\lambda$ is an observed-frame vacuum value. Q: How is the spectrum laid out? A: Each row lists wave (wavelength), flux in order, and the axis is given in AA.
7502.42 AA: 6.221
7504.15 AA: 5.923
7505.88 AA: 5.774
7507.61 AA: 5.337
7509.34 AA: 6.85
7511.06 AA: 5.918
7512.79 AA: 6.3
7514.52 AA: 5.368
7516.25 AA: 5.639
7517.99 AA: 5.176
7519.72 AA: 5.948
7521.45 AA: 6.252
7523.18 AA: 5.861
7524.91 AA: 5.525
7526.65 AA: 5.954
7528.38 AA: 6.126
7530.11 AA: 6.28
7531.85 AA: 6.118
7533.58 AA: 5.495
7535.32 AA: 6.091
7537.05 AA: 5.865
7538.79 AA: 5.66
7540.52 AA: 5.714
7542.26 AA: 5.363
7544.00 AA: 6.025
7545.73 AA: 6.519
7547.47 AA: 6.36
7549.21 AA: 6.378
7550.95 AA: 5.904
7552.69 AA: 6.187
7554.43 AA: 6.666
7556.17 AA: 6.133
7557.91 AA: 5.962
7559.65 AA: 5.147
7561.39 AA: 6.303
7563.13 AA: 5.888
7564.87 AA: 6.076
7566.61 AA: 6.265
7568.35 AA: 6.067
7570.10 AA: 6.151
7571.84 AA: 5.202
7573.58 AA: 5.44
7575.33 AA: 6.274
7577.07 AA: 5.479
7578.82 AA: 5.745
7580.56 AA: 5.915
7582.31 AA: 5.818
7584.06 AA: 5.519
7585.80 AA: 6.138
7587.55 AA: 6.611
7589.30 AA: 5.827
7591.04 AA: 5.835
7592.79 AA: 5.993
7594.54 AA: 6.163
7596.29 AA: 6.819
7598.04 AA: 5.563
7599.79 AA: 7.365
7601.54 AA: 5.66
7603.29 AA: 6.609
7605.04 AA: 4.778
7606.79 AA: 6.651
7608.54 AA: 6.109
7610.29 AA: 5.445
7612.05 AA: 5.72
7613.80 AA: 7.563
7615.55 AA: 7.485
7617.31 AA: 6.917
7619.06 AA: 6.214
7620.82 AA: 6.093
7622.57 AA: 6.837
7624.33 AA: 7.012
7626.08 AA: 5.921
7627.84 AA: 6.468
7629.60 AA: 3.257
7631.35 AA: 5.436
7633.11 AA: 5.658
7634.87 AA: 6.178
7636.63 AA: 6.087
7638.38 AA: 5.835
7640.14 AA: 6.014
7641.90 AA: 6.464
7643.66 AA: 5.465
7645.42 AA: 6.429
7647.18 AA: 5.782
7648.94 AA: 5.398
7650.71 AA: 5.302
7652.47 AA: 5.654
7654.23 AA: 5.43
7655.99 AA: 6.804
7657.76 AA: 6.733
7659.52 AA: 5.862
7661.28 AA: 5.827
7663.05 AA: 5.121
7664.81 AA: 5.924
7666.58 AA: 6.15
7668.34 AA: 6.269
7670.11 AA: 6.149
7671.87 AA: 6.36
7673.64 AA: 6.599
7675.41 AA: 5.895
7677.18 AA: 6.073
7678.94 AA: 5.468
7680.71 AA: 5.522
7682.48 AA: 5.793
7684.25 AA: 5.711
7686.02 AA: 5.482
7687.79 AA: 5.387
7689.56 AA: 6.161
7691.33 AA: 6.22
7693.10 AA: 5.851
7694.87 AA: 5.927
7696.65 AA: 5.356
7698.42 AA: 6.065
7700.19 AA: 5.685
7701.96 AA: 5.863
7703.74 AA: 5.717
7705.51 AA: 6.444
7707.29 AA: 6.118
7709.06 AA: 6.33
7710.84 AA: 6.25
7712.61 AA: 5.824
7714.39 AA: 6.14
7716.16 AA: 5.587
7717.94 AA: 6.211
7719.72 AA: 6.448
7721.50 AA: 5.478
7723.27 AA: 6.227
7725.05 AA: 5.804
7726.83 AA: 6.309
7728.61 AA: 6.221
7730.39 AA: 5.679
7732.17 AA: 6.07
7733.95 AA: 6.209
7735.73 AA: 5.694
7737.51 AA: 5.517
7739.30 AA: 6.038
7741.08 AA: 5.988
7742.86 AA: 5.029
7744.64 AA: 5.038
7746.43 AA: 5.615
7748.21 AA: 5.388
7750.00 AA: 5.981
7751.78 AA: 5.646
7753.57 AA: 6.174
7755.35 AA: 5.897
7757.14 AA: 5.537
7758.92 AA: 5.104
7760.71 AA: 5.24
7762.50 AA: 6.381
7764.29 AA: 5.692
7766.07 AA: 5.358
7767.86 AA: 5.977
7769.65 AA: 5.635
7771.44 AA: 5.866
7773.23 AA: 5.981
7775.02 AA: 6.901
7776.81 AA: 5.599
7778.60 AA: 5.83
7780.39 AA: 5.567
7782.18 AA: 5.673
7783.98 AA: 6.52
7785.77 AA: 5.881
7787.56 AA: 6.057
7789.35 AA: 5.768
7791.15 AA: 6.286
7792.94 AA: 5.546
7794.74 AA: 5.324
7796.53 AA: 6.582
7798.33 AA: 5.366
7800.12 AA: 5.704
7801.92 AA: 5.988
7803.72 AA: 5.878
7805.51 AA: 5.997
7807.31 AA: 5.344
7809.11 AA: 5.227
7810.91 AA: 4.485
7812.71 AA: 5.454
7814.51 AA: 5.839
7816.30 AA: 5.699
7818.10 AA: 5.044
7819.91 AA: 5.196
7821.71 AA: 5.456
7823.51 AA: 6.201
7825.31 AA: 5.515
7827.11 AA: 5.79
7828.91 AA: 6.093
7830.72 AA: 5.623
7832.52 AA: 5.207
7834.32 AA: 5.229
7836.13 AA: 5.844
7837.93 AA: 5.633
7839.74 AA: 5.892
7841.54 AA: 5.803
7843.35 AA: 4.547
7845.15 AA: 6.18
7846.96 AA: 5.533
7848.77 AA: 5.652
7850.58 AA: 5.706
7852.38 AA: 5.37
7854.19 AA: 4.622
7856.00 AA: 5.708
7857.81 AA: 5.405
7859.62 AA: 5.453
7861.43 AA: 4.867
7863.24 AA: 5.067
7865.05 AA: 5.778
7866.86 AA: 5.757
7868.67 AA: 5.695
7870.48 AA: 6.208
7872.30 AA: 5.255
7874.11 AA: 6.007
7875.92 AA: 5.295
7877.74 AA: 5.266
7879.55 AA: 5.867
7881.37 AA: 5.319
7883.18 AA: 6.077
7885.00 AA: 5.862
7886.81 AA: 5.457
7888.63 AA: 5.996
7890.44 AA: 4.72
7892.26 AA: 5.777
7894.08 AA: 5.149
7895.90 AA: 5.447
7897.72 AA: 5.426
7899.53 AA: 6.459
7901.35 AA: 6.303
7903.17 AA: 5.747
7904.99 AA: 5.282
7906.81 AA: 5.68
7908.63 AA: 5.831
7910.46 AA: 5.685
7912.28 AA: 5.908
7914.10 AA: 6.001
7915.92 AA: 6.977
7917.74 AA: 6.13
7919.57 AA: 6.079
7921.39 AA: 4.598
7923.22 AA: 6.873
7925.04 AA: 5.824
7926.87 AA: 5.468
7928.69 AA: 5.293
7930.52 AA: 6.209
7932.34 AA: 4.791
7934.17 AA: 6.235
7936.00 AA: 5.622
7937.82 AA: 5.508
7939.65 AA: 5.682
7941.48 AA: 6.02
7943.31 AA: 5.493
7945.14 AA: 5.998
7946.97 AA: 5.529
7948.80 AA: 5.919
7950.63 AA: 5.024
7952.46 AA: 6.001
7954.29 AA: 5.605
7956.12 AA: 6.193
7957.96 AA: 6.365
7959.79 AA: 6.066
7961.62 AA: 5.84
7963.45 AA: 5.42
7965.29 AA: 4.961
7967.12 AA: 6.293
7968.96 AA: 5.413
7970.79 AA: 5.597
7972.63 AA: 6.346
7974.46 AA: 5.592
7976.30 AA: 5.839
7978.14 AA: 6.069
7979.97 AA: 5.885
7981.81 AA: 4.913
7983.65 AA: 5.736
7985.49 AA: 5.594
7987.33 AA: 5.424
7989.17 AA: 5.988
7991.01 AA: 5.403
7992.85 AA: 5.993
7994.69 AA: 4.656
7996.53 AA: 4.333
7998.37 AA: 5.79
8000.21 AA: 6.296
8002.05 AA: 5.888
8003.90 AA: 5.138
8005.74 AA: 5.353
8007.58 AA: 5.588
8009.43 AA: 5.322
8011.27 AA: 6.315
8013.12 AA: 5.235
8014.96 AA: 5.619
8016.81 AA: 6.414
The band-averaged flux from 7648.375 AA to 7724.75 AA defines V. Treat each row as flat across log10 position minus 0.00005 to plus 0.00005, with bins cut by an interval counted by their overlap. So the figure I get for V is 5.93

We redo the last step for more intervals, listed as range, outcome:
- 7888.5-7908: 5.63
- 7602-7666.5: 6.01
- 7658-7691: 5.9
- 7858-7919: 5.69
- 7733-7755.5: 5.7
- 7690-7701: 5.86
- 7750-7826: 5.73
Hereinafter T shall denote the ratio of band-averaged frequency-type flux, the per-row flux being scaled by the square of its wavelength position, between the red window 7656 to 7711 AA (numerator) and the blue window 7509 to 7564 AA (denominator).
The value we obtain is 1.0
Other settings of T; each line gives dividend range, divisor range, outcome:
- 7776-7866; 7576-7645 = 0.97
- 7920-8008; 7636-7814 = 1.03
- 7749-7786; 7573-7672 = 1.00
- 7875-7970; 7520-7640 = 1.04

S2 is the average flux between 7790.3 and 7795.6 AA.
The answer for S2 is 5.72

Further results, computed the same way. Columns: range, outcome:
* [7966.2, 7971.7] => 5.77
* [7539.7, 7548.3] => 6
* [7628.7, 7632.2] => 4.35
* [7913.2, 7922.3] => 5.96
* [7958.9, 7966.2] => 5.57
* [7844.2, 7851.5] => 5.76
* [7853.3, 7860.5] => 5.3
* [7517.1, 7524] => 5.81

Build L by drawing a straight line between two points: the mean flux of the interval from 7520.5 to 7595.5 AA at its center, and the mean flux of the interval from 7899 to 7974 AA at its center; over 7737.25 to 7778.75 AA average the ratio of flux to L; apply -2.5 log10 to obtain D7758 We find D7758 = 0.03 mag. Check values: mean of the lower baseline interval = 5.96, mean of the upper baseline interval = 5.81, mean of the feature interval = 5.73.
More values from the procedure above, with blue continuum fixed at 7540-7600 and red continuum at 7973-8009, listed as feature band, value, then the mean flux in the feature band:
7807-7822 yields 0.09 mag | 5.3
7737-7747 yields 0.06 mag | 5.53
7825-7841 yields 0.01 mag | 5.66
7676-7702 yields 0.02 mag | 5.77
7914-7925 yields -0.08 mag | 6.1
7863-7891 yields 0.01 mag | 5.63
